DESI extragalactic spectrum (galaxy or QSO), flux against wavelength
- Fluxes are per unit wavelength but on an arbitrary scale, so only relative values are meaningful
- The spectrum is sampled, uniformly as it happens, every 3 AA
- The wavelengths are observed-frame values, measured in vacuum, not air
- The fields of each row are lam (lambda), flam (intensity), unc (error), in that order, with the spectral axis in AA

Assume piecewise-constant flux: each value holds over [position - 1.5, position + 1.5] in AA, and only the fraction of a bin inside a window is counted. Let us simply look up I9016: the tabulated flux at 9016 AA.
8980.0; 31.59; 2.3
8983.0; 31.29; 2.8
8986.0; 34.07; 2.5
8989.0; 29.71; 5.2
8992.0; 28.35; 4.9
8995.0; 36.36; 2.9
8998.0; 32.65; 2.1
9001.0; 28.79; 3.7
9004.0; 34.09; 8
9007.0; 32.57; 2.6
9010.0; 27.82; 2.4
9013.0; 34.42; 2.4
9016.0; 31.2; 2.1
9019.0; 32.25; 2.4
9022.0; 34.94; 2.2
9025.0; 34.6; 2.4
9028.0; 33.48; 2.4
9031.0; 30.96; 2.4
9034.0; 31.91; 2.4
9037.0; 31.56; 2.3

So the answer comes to 31.2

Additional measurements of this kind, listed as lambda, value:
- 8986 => 34.07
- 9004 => 34.09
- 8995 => 36.36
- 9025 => 34.6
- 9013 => 34.42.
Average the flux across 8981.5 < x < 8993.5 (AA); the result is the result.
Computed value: 30.9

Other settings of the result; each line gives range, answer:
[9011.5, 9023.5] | 33.2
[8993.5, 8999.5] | 34.5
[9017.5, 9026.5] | 33.9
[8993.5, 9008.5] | 32.9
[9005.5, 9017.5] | 31.5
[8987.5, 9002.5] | 31.2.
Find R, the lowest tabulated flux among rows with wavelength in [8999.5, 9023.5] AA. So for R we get 27.82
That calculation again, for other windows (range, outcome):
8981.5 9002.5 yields 28.35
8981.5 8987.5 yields 31.29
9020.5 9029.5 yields 33.48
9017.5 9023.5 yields 32.25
